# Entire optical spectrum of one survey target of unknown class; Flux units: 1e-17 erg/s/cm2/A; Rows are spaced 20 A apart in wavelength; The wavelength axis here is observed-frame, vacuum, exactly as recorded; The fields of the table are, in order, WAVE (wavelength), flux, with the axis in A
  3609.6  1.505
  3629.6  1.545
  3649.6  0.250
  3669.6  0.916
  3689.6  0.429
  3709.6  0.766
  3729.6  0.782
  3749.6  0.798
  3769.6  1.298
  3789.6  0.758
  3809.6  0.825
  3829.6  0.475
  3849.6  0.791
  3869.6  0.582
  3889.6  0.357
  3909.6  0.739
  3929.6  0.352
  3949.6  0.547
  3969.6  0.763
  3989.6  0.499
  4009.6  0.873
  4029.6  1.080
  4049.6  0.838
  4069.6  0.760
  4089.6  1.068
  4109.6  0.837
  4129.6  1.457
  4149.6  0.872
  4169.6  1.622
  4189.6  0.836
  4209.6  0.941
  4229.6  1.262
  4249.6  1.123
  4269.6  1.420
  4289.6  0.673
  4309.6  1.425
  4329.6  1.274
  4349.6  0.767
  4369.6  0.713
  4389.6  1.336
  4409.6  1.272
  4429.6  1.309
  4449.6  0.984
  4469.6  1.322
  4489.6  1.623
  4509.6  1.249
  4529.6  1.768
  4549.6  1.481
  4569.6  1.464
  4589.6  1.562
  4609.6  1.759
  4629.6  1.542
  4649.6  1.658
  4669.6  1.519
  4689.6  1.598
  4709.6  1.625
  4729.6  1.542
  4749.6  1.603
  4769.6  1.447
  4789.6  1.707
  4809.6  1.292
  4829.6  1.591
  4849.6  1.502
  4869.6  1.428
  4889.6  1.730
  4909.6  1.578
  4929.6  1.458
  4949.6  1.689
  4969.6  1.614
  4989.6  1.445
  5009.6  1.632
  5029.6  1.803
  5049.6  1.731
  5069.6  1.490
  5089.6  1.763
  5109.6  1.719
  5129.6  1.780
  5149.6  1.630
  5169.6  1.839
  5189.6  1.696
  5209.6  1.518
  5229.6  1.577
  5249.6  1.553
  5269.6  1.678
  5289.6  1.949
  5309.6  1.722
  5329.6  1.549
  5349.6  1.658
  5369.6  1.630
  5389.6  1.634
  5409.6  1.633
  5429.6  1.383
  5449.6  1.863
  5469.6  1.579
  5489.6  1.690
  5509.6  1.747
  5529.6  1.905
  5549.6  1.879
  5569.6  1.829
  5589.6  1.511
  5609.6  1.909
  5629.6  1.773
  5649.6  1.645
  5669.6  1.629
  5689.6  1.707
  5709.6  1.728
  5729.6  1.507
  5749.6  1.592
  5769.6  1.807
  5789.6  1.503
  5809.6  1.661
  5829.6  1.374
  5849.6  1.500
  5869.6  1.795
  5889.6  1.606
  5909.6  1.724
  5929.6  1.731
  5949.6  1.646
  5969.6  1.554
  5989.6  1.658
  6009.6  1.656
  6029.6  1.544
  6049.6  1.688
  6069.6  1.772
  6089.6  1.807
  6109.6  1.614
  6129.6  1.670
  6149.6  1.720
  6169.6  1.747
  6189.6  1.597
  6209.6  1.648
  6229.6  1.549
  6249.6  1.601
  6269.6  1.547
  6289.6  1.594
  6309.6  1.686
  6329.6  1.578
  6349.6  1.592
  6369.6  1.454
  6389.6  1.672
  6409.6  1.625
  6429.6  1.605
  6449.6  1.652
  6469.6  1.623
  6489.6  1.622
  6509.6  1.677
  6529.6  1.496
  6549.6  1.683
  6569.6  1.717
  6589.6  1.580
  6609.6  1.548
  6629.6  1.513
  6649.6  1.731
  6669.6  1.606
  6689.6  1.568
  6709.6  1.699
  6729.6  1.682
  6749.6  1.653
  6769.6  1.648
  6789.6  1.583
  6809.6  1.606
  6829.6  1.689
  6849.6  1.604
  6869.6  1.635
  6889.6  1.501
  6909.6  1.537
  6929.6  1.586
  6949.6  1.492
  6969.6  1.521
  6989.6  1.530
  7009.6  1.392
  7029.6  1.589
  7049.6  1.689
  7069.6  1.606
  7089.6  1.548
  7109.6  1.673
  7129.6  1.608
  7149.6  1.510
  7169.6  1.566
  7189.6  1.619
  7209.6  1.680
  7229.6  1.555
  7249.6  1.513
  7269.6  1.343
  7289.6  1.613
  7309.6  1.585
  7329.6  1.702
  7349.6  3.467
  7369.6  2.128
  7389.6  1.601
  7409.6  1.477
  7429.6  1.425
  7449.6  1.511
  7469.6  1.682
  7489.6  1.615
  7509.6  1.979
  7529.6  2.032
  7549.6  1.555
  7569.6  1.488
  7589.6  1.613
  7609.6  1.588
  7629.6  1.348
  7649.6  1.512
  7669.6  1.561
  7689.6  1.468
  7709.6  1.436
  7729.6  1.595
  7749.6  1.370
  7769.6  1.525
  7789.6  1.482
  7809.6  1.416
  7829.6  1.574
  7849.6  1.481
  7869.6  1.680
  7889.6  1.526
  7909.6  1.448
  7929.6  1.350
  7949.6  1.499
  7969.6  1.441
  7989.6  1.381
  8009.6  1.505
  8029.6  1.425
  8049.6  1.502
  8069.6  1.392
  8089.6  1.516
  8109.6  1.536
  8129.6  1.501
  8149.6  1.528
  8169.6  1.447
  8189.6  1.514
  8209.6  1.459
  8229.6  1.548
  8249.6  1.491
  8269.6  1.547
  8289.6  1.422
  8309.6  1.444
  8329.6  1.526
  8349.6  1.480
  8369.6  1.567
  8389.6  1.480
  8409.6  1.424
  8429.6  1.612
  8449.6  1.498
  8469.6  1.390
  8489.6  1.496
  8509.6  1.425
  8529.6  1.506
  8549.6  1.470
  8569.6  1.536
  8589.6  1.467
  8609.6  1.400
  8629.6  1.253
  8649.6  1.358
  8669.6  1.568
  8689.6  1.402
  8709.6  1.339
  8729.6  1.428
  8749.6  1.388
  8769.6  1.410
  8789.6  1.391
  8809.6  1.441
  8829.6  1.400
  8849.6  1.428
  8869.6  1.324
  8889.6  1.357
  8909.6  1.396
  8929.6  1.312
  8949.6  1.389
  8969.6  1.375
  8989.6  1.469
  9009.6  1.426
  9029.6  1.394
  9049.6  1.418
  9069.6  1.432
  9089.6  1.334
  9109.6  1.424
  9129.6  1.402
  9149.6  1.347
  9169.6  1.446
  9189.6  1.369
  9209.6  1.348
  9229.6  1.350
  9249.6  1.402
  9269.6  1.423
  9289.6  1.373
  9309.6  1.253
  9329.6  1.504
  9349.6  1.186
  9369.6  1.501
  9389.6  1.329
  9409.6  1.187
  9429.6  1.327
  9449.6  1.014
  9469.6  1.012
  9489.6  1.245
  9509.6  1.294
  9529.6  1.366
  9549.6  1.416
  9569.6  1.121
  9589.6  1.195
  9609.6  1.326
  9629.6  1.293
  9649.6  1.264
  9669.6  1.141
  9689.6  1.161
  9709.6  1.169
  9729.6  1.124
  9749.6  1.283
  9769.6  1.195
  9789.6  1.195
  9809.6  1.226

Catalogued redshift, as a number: 0.12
